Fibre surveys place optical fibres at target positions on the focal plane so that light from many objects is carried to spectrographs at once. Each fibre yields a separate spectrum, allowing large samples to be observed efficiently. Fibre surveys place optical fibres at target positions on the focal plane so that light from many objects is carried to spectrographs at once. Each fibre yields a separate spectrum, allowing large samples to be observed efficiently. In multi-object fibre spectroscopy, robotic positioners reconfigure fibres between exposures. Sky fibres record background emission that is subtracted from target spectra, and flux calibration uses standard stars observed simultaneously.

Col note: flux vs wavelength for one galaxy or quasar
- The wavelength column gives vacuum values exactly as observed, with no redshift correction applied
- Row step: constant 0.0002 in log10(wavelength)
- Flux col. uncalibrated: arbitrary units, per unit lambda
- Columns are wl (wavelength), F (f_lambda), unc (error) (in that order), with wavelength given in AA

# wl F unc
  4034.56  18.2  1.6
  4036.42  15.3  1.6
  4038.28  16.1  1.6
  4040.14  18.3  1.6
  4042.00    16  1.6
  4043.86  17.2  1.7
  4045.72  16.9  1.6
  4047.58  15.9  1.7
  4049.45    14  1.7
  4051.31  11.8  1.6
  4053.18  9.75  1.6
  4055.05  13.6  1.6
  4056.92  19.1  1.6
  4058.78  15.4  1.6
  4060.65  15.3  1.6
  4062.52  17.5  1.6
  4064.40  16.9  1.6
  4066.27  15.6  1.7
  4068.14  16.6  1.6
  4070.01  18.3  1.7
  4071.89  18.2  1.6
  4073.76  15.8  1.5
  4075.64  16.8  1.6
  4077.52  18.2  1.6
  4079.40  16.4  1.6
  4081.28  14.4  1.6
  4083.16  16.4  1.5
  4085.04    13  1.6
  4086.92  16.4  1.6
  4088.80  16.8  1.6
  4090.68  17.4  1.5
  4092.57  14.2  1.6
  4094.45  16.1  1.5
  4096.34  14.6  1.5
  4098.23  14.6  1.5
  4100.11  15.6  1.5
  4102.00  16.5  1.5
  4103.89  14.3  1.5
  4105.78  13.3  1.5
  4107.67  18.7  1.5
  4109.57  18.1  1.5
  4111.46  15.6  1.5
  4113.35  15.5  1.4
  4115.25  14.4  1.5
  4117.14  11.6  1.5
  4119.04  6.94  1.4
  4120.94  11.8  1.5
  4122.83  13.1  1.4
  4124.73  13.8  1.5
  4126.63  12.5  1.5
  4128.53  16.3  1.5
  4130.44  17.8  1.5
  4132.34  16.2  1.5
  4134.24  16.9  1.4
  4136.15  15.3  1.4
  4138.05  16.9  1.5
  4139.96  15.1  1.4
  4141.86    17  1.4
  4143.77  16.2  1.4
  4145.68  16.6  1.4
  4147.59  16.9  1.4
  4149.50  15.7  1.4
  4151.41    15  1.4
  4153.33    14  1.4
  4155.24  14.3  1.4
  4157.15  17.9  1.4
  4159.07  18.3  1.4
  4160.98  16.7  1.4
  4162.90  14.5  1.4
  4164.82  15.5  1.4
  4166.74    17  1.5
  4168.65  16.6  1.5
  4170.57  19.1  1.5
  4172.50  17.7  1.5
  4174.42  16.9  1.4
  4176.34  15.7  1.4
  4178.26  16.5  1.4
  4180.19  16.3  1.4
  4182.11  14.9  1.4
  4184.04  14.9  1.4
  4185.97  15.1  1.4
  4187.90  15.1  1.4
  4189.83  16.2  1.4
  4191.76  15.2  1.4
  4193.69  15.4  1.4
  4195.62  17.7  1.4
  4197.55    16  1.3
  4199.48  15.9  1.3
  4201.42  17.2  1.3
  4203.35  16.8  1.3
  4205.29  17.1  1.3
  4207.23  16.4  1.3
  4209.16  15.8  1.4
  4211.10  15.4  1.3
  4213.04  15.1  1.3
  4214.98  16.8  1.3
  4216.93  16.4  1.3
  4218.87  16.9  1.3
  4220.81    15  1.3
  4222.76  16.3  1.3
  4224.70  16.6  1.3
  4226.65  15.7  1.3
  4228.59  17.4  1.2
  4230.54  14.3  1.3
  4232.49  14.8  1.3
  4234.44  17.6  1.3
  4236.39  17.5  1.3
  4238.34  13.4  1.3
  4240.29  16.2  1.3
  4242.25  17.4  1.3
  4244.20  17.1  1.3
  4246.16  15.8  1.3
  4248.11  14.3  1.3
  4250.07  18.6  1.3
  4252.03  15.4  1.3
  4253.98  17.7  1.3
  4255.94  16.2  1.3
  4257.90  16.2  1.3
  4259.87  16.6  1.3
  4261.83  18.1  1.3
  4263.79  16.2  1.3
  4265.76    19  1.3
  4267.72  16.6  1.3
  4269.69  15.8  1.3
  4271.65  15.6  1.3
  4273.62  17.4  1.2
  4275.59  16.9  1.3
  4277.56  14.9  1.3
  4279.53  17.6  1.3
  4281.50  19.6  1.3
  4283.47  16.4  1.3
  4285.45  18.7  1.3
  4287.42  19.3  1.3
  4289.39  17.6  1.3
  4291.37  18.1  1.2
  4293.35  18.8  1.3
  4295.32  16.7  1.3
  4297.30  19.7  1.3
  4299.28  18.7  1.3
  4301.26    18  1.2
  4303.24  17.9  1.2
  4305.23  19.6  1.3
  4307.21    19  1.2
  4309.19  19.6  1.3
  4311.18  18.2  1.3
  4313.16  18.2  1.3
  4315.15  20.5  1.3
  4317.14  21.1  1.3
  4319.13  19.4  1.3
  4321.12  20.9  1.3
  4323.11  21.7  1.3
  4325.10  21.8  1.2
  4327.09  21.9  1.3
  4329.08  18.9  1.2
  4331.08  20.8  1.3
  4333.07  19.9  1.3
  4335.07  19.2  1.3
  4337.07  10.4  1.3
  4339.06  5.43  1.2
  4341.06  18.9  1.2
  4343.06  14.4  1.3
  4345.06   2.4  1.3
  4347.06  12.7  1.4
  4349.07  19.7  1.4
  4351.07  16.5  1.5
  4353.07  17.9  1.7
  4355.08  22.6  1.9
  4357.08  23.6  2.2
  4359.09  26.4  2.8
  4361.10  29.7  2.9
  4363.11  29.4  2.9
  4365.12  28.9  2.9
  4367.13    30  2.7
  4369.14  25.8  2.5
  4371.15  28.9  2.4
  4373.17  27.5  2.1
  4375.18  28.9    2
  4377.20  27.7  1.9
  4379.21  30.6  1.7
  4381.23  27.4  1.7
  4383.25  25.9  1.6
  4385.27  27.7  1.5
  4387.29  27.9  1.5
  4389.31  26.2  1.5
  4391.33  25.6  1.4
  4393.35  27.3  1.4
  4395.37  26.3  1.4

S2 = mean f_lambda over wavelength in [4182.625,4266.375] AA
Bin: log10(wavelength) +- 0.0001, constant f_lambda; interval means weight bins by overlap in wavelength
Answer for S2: 16.2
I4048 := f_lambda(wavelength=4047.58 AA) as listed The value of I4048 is 15.9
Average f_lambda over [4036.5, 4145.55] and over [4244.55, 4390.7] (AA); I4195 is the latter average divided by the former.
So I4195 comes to 1.3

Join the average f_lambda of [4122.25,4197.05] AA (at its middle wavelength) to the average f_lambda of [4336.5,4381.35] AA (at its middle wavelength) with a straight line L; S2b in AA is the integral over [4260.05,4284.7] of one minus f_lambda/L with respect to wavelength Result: 3.0 AA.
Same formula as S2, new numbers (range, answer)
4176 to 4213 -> 16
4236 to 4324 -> 17.7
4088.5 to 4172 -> 15.5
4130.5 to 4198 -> 16.2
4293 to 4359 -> 18.1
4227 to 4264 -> 16.4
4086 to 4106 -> 15.5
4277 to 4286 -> 17.5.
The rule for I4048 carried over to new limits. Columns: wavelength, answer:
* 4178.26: 16.5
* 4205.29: 17.1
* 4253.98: 17.7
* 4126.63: 12.5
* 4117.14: 11.6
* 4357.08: 23.6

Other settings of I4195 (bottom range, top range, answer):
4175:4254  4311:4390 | 1.36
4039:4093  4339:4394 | 1.49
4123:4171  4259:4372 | 1.19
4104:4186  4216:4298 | 1.08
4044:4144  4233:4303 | 1.11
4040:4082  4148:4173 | 1.02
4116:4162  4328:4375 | 1.36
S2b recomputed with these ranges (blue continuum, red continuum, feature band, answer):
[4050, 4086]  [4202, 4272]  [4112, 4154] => 3.0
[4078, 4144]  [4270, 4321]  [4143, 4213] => 0.5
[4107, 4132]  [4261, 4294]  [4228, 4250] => 0.8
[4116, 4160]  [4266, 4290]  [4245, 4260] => 0.5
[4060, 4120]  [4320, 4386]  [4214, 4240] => 3.9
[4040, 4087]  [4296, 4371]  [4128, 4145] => 0.5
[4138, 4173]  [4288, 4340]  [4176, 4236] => 3.6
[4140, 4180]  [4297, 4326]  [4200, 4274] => 6.7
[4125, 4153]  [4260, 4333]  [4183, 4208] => 1.2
